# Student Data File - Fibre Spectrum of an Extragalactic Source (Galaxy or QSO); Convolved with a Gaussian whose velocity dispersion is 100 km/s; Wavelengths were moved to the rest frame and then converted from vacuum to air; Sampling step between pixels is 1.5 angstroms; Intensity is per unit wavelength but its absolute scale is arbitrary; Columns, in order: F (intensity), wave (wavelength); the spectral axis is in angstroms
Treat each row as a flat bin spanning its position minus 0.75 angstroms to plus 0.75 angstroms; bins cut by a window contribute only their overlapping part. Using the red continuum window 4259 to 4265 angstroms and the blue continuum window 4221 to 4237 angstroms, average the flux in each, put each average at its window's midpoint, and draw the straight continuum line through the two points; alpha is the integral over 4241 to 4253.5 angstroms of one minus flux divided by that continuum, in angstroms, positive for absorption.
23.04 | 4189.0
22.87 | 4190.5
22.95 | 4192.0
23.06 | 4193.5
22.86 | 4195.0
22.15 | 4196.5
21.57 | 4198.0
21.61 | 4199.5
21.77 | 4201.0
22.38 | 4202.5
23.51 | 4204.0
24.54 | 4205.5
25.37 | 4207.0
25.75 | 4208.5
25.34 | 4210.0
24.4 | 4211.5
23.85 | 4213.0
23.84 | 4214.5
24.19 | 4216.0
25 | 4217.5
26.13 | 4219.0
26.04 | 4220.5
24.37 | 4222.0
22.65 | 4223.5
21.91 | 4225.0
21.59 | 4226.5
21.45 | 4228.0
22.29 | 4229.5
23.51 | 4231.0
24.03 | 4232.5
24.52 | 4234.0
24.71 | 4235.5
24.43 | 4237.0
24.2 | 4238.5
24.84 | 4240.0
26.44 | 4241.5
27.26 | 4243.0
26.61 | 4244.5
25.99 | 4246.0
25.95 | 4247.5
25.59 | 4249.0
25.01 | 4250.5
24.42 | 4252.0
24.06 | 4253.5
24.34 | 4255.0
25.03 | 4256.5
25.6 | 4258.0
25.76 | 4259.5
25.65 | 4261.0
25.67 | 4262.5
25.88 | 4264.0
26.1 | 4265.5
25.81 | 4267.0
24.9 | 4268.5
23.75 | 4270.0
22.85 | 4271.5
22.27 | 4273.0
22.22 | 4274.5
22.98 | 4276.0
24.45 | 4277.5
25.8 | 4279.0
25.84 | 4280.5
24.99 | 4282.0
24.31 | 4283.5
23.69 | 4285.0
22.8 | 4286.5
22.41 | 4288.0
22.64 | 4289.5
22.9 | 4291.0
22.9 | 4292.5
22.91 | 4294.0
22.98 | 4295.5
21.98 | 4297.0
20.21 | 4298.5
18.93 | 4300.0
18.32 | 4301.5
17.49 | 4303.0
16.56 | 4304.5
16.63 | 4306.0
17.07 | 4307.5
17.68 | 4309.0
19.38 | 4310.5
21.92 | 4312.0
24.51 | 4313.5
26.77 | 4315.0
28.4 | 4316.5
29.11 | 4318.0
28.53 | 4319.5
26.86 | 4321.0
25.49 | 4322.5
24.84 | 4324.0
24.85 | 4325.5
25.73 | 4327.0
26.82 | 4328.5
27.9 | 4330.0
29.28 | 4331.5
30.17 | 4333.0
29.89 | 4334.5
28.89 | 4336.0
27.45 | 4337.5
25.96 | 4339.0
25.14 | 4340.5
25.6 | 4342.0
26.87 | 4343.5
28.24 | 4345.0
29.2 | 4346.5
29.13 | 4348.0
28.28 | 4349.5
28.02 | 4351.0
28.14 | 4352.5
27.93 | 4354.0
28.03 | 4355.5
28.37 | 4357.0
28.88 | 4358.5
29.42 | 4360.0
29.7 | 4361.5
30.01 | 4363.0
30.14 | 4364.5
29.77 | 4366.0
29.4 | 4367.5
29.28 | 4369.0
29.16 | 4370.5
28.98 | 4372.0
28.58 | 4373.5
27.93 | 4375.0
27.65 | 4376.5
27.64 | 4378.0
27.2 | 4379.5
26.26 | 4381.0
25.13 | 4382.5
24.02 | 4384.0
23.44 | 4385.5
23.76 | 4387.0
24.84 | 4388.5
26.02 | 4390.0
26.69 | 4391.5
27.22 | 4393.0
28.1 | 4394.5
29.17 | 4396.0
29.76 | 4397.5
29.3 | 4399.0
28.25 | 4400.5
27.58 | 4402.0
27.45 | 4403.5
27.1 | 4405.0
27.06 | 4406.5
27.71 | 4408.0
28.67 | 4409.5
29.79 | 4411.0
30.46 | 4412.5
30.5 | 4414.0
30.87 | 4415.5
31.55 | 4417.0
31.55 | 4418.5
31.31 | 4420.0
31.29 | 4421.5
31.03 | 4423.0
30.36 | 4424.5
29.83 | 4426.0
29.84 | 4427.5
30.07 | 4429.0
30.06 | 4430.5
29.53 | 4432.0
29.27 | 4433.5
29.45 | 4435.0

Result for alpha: -0.6 angstroms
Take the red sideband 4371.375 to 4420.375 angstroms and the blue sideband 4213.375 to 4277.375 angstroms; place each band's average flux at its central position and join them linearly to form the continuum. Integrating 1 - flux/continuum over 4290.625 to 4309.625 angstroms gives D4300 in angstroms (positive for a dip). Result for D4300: 4.5 angstroms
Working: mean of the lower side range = 24.5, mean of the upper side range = 27.9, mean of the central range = 19.7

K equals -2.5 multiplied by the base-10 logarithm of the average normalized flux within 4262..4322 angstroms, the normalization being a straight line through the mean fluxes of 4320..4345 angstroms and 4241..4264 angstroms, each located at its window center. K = 0.14 mag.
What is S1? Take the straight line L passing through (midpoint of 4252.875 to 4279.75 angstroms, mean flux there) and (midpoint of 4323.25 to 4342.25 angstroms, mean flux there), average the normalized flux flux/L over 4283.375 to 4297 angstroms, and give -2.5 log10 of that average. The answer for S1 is 0.12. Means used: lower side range 24.6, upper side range 27.2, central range 22.9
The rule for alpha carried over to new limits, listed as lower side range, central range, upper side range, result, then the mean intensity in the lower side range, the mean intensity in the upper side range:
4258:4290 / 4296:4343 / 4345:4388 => 3.7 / 24.4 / 28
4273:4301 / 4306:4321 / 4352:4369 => 1.0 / 23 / 29.1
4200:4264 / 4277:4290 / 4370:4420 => 0.7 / 24.5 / 27.9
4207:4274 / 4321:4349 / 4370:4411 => -1.1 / 24.6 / 27.2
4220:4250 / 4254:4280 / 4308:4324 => -0.1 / 24.4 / 24.7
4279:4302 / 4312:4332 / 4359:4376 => -1.0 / 22.7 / 29.3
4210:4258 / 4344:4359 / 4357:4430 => -0.5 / 24.5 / 28.5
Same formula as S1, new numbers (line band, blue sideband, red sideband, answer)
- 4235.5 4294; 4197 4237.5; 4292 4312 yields -0.15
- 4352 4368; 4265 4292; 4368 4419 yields -0.09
